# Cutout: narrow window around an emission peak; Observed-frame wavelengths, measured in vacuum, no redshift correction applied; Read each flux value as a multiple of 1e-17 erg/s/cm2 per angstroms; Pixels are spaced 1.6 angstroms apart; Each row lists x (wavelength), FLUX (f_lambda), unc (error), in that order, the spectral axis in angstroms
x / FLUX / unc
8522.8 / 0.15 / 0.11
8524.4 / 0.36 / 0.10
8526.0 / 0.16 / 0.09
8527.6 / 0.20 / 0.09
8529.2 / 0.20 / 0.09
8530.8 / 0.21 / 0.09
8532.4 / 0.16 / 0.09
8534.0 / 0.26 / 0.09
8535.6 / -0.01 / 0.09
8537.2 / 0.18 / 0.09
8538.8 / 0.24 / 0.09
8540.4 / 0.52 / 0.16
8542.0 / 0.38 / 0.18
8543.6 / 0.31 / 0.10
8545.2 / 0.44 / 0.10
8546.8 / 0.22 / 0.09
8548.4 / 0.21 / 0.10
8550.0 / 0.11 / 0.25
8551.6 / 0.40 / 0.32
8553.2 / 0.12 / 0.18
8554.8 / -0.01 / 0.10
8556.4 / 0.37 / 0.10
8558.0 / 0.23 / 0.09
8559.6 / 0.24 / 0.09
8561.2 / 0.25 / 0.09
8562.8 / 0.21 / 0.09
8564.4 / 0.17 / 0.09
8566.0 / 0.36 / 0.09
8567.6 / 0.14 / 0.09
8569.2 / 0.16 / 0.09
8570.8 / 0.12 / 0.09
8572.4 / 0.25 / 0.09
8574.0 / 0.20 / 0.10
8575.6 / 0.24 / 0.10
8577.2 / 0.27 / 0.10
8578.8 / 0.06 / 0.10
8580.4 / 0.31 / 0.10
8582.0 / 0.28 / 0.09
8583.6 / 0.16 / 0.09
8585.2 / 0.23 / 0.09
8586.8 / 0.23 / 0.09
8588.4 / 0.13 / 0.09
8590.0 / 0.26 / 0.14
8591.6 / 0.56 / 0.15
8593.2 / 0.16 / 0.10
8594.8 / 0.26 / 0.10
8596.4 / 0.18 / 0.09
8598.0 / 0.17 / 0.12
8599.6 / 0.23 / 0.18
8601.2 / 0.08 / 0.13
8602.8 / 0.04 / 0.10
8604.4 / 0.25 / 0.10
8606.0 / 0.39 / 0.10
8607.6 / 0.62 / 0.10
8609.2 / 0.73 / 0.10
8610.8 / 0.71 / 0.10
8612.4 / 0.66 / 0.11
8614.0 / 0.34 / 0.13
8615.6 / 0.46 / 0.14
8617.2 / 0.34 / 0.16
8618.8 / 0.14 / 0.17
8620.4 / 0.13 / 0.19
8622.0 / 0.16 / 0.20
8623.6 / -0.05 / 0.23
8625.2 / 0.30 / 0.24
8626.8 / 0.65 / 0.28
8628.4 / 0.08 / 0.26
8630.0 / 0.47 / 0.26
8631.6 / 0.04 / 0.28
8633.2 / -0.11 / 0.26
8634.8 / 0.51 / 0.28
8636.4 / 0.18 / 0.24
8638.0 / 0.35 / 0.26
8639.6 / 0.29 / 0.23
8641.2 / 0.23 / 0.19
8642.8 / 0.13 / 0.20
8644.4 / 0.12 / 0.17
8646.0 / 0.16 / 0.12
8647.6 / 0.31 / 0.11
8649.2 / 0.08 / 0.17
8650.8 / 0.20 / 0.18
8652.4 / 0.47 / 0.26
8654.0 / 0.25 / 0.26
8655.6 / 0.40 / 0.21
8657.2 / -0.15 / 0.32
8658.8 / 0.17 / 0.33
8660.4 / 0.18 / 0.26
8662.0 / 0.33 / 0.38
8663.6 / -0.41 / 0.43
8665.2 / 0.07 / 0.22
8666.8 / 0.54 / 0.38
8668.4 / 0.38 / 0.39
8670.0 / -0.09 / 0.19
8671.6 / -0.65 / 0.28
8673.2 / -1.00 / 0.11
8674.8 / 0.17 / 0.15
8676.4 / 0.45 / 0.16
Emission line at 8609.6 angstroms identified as H-beta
